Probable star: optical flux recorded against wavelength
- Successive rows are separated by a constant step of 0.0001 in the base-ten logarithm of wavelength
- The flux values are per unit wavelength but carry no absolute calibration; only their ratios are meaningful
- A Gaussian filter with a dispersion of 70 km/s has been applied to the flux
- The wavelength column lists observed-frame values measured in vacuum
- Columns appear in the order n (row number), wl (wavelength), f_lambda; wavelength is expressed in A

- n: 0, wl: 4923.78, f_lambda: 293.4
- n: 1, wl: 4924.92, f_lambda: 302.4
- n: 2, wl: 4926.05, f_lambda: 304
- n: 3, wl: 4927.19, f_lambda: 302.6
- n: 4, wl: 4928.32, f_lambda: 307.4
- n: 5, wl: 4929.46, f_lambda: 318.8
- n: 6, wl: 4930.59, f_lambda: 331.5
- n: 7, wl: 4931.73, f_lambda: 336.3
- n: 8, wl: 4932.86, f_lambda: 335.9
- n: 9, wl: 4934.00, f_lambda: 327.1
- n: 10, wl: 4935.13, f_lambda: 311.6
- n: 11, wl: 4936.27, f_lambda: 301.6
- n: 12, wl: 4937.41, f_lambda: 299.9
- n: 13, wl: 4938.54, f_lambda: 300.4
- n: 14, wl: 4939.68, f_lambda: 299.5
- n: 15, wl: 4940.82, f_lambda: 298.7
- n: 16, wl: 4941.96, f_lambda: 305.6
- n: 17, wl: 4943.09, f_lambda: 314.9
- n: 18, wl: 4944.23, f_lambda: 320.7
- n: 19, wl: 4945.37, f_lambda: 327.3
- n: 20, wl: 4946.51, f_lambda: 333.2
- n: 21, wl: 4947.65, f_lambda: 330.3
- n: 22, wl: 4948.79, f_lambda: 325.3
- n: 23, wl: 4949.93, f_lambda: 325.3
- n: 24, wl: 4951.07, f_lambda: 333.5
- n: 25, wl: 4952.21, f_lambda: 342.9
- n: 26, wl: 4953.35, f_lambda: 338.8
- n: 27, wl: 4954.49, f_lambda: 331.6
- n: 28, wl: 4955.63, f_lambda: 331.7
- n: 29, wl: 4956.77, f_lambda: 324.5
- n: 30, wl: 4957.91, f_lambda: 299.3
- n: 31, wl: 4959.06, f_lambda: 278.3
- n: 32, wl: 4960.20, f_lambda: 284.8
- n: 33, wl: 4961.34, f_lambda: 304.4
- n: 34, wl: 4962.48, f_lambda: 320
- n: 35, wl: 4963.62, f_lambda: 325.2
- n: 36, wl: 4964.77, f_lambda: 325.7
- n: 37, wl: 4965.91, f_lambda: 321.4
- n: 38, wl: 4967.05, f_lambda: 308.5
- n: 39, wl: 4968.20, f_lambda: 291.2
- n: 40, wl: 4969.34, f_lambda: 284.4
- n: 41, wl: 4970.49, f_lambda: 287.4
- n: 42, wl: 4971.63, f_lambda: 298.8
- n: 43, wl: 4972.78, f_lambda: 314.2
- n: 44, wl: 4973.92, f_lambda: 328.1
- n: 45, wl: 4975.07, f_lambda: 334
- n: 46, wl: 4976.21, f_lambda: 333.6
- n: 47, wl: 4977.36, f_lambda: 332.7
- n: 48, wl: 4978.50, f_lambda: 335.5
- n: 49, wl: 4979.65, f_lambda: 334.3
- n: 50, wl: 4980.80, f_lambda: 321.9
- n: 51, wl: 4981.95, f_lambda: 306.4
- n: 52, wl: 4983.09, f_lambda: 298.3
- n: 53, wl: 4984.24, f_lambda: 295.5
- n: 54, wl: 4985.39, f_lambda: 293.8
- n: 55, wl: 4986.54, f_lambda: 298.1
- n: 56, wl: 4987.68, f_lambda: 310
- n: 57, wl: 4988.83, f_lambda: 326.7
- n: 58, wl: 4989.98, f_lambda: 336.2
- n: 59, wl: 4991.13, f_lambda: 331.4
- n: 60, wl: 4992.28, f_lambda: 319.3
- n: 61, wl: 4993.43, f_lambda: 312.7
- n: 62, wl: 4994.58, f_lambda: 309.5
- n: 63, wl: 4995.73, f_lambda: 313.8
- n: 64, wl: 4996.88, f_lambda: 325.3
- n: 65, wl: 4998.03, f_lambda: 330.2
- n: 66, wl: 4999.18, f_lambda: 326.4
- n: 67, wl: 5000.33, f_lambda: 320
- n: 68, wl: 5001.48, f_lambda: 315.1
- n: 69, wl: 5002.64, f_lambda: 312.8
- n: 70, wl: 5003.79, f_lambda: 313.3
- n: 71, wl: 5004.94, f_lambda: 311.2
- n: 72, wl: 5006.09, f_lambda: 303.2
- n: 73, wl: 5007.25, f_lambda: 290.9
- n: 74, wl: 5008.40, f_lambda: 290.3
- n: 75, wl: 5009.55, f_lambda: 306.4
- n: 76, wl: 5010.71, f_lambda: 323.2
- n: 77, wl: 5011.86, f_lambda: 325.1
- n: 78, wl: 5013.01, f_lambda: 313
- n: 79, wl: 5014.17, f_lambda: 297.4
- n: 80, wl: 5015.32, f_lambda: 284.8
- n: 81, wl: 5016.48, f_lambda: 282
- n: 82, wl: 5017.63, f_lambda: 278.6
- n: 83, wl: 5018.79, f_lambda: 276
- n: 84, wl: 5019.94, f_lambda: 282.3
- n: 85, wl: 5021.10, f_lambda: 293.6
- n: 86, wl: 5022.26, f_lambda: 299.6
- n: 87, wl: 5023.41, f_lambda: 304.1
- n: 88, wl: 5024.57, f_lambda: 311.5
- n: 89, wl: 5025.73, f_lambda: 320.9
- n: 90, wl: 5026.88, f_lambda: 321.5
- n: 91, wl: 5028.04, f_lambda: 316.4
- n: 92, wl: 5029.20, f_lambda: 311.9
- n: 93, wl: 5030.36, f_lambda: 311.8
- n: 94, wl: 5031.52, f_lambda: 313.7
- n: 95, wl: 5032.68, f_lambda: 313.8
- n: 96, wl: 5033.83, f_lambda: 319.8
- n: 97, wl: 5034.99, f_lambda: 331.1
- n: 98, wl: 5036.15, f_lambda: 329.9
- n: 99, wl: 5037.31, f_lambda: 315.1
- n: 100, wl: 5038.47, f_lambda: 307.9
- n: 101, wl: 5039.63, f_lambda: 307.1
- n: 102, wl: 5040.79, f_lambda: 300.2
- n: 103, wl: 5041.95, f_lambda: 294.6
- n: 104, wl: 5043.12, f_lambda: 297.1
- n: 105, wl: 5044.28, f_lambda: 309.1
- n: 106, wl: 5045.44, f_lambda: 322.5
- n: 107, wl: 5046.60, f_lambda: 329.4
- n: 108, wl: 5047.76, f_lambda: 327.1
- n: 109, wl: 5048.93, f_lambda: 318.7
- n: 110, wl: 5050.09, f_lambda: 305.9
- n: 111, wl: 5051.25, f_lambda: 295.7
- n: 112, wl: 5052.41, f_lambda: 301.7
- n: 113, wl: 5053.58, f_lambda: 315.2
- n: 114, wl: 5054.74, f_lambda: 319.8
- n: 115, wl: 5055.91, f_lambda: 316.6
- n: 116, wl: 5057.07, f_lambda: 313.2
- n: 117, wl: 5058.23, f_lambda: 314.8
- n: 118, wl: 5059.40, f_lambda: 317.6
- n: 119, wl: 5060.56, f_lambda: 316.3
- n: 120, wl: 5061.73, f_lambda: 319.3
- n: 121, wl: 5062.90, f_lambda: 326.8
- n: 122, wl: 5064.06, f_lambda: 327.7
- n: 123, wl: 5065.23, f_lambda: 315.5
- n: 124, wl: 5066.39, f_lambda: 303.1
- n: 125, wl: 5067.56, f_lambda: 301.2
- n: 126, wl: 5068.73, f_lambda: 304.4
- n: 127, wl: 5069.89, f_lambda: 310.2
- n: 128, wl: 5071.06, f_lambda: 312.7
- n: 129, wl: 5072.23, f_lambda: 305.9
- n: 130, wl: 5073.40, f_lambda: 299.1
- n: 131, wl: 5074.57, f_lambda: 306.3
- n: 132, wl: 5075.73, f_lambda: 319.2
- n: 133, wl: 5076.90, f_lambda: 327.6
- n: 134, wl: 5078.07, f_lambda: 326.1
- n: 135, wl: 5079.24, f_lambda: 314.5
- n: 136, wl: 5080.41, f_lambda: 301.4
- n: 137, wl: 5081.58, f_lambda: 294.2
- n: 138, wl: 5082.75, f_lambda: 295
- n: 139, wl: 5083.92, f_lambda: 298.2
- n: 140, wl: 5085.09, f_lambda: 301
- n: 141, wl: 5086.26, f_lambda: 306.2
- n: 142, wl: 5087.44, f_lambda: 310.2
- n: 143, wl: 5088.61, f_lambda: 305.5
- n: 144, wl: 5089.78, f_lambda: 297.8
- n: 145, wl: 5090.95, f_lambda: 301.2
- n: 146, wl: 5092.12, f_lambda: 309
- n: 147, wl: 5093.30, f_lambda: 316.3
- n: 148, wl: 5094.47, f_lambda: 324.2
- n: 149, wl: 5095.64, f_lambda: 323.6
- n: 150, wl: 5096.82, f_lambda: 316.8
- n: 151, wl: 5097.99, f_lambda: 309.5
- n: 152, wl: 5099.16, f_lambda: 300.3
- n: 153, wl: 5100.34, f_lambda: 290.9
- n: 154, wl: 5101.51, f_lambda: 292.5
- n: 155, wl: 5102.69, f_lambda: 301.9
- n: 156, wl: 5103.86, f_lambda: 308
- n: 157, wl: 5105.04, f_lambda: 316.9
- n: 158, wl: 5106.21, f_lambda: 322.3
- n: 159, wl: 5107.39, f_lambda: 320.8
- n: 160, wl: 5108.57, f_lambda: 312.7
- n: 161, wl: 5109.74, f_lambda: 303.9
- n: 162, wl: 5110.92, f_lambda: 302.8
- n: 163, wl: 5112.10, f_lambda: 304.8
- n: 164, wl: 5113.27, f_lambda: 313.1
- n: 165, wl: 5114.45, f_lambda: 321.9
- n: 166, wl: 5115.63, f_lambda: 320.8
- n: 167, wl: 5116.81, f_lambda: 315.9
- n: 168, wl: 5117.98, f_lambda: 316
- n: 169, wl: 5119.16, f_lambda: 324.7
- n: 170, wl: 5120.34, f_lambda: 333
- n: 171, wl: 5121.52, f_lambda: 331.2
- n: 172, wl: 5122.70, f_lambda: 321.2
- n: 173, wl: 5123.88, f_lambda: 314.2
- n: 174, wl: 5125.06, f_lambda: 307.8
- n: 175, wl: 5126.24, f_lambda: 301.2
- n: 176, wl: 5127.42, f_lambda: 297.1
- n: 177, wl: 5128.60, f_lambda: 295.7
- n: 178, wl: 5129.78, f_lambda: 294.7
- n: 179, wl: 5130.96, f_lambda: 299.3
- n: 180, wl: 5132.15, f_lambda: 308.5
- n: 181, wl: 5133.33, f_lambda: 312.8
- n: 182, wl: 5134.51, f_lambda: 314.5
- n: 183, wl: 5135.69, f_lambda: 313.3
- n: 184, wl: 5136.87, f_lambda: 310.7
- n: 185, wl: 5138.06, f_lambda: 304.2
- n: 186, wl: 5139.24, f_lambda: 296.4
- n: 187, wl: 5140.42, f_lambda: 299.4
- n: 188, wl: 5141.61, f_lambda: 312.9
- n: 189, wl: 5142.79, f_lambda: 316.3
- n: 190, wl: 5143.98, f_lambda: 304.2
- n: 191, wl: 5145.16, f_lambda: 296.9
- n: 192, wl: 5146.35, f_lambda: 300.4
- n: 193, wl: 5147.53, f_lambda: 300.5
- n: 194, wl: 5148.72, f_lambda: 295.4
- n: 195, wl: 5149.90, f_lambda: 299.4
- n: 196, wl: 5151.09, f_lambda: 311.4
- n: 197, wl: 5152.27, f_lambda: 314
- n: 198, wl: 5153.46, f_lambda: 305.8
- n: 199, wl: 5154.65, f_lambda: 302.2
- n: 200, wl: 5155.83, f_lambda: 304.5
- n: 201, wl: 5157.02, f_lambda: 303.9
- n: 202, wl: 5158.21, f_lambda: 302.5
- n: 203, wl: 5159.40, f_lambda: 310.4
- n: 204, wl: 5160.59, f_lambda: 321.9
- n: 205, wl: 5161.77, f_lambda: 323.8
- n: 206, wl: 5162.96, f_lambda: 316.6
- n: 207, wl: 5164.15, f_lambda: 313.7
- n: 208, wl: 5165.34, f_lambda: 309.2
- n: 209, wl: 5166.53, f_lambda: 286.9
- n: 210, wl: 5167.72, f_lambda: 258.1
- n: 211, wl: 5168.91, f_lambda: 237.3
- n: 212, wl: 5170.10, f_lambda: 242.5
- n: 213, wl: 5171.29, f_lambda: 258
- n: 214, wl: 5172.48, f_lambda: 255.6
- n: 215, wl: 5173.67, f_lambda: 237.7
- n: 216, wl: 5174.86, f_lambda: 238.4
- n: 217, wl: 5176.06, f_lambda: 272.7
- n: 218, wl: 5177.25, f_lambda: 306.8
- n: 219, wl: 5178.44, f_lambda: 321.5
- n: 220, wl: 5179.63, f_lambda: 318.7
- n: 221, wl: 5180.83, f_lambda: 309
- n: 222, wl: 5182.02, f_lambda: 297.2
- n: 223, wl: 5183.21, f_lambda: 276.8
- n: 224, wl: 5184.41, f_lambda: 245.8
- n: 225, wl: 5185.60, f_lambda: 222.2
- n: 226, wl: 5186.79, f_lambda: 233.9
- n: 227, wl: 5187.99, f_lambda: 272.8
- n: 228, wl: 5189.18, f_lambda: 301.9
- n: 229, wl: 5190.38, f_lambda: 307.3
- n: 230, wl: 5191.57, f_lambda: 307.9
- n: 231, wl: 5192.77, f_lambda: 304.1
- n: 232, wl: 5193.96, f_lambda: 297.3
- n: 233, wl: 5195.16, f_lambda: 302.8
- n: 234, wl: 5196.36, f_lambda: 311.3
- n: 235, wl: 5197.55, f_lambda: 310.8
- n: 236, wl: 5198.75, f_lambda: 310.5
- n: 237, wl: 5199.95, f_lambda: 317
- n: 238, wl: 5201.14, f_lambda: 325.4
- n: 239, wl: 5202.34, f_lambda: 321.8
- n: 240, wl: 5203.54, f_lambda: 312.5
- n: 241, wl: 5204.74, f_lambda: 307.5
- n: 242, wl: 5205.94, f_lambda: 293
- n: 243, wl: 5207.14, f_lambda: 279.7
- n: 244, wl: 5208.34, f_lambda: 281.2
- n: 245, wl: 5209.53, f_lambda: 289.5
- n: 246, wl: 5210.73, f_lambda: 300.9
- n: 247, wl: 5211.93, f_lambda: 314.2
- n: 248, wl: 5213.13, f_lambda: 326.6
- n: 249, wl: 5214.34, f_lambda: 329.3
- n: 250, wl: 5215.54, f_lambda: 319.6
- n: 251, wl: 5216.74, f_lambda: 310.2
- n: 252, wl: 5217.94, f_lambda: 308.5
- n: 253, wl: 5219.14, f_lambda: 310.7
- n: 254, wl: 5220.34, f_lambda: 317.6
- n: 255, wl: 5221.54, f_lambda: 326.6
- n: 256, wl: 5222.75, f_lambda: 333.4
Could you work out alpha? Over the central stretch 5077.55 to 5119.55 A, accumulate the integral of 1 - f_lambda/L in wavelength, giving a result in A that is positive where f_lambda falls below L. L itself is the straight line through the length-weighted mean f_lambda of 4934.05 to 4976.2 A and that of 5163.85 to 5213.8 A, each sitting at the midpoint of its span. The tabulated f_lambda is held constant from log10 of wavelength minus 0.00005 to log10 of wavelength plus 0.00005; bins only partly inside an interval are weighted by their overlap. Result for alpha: -1.5 A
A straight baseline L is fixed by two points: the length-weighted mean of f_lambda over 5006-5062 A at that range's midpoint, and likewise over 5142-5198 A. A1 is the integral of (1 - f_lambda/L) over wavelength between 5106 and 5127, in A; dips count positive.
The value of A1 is -1.2 A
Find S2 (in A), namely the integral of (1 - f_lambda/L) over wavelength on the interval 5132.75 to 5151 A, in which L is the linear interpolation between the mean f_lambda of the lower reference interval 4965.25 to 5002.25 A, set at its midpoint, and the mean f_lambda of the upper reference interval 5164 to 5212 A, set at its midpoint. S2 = -0.7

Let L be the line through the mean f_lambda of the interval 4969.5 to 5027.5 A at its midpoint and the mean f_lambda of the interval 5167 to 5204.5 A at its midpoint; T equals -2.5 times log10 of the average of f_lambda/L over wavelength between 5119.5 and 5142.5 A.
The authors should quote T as -0.06 mag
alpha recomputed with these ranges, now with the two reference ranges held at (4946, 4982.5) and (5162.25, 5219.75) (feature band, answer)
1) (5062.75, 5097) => -0.52 A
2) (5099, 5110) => -0.18 A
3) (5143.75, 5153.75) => -0.19 A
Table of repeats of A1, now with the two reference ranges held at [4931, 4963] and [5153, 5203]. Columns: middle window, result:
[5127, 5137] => -0.30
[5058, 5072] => -0.46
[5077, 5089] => -0.17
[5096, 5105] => -0.13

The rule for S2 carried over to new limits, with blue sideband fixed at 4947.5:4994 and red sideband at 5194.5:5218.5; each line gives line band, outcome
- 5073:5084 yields 0.14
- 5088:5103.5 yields 0.26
